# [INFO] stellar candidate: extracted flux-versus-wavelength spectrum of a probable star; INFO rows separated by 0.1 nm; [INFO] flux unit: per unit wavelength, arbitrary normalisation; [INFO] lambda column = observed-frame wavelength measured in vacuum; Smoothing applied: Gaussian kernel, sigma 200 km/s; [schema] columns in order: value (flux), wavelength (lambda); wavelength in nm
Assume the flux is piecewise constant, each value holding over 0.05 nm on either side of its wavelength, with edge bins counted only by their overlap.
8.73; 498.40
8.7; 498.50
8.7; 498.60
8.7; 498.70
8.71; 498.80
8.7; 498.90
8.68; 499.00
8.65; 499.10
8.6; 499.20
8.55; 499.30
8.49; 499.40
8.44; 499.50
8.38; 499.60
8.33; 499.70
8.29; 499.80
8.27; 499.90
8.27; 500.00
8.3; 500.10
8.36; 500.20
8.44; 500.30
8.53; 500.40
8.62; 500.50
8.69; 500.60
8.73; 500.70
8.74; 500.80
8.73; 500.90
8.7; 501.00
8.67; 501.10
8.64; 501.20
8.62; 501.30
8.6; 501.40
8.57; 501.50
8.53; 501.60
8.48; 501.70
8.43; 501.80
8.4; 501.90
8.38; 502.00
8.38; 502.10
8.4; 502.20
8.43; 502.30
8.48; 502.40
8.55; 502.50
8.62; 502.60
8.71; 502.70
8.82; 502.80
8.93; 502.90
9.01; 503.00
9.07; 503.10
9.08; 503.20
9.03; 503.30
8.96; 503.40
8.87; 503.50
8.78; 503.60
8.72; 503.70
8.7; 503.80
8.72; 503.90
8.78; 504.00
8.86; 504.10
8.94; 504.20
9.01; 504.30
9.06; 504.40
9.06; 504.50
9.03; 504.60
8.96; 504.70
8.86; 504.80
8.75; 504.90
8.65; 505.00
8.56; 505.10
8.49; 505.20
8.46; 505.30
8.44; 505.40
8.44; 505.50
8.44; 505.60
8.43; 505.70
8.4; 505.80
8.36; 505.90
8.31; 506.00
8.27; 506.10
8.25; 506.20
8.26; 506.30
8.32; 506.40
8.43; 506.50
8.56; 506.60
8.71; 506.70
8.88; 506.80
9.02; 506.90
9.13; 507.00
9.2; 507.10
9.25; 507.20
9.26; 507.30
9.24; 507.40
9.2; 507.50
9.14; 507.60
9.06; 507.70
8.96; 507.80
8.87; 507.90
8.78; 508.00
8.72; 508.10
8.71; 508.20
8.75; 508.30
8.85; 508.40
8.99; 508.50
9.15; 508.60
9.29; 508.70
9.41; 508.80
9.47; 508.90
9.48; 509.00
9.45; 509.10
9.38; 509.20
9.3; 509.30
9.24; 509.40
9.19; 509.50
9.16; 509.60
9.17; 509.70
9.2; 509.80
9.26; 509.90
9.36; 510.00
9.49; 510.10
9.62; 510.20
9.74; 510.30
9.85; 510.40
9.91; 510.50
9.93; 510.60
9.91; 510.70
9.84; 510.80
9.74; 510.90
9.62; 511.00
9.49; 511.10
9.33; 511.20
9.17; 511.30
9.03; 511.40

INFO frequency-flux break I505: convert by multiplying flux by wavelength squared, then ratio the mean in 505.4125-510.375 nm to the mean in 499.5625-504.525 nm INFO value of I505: 1.1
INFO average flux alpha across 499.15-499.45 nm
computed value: 8.55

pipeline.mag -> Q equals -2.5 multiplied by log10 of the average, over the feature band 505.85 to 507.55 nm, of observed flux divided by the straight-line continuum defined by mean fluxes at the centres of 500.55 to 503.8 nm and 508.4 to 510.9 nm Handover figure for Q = 0.05 mag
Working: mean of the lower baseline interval 8.68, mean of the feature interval 8.74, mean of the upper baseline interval 9.44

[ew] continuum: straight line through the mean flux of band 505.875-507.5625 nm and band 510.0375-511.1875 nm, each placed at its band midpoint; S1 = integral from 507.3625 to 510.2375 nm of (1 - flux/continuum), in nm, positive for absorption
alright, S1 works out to 0.03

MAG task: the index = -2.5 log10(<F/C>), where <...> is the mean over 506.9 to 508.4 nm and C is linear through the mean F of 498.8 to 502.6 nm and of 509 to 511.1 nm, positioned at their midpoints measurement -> 0.029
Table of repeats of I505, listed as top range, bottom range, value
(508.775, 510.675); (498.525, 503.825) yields 1.14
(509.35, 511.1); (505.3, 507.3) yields 1.13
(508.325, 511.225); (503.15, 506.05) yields 1.10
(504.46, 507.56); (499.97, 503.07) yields 1.03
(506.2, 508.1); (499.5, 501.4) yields 1.07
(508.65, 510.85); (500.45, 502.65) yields 1.14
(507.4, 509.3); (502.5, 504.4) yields 1.05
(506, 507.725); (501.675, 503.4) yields 1.03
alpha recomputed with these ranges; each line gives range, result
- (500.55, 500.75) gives 8.71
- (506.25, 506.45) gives 8.29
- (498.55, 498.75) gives 8.7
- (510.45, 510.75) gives 9.92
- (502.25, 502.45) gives 8.46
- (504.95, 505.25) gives 8.57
